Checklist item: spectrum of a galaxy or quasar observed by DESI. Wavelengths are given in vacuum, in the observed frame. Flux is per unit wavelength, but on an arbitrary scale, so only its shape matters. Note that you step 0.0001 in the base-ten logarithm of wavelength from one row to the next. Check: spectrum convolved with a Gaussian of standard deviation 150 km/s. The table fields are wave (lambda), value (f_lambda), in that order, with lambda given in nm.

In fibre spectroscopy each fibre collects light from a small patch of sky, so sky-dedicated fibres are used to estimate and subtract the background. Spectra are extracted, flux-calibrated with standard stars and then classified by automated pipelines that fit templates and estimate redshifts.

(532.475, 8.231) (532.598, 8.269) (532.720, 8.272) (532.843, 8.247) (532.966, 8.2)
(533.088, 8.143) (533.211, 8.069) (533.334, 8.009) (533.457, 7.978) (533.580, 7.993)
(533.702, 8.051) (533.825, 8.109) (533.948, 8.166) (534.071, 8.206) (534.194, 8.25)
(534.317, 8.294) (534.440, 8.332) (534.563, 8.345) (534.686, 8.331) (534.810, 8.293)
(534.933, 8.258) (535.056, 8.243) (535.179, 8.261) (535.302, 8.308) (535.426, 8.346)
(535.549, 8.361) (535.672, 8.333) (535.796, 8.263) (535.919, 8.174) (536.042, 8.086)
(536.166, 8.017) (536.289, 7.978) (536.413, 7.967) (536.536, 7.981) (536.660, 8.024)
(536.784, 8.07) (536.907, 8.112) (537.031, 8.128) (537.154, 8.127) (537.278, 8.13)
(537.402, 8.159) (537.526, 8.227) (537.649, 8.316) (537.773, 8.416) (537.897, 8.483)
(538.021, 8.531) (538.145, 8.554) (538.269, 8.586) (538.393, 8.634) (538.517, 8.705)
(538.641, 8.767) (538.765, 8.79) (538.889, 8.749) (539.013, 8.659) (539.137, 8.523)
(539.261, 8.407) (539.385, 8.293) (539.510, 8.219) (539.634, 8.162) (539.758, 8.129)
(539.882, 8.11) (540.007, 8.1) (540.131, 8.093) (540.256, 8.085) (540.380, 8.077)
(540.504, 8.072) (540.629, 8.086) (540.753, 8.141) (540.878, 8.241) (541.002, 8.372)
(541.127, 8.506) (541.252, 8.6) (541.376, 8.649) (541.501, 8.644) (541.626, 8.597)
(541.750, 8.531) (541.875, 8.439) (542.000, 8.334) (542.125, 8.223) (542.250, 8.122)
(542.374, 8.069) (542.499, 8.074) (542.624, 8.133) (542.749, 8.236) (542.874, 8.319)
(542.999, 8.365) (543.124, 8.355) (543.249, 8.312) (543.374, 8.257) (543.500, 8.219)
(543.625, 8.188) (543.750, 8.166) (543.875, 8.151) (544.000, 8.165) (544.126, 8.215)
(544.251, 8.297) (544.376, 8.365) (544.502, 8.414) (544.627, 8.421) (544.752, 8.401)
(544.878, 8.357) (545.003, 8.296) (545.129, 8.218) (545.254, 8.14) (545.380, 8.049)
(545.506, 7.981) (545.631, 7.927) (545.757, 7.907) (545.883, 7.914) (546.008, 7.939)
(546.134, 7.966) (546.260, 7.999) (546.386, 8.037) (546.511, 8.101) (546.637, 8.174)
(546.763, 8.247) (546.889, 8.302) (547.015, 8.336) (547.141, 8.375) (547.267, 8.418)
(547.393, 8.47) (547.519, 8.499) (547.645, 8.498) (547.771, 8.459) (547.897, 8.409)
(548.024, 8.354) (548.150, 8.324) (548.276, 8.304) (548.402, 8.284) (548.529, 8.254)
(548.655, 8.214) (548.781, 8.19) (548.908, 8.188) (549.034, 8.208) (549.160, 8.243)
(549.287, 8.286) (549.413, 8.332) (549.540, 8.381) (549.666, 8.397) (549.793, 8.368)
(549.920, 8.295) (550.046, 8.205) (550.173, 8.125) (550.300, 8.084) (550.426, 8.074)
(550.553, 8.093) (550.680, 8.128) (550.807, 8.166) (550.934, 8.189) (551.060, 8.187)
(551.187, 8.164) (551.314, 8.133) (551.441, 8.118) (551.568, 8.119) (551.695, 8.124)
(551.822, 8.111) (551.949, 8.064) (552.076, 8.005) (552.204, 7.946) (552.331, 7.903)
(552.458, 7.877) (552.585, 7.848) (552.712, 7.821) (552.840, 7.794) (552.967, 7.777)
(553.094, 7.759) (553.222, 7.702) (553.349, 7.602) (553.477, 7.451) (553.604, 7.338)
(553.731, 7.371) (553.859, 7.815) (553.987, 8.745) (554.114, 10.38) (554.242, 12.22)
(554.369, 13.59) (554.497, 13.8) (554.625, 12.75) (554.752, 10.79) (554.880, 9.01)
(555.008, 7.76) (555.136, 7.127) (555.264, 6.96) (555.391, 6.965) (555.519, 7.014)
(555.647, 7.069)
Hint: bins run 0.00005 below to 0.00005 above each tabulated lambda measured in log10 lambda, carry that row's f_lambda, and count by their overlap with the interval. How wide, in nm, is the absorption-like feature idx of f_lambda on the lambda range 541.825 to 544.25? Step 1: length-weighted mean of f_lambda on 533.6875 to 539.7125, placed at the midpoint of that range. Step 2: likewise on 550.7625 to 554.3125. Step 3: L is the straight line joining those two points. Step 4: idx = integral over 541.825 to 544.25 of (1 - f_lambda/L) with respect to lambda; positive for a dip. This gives 0.007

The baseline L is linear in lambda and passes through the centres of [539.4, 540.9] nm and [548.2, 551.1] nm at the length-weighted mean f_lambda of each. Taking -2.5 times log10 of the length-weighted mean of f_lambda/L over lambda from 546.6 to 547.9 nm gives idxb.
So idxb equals -0.02 mag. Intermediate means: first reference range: 8.13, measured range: 8.38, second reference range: 8.23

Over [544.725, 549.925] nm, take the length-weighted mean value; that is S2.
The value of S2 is 8.24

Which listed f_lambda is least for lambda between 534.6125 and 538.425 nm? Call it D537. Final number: 7.967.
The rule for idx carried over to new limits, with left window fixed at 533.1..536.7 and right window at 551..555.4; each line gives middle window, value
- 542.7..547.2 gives 0.12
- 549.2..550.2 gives 0.03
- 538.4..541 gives -0.01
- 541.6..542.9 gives 0.01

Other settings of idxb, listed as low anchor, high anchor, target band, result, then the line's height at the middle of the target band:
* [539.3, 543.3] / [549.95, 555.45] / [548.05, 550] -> 0.020 mag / 8.44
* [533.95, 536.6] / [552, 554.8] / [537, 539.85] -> -0.009 mag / 8.35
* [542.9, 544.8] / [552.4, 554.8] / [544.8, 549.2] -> 0.046 mag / 8.57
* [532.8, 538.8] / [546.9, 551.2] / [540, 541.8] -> -0.009 mag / 8.26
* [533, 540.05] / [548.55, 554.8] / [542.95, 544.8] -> 0.016 mag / 8.41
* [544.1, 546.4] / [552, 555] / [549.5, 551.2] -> 0.059 mag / 8.67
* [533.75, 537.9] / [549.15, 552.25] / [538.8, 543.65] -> -0.015 mag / 8.19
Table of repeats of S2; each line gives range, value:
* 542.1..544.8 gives 8.25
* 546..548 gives 8.27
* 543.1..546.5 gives 8.17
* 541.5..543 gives 8.3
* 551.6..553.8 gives 7.8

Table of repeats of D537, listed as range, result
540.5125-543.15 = 8.069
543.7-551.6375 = 7.907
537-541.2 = 8.072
